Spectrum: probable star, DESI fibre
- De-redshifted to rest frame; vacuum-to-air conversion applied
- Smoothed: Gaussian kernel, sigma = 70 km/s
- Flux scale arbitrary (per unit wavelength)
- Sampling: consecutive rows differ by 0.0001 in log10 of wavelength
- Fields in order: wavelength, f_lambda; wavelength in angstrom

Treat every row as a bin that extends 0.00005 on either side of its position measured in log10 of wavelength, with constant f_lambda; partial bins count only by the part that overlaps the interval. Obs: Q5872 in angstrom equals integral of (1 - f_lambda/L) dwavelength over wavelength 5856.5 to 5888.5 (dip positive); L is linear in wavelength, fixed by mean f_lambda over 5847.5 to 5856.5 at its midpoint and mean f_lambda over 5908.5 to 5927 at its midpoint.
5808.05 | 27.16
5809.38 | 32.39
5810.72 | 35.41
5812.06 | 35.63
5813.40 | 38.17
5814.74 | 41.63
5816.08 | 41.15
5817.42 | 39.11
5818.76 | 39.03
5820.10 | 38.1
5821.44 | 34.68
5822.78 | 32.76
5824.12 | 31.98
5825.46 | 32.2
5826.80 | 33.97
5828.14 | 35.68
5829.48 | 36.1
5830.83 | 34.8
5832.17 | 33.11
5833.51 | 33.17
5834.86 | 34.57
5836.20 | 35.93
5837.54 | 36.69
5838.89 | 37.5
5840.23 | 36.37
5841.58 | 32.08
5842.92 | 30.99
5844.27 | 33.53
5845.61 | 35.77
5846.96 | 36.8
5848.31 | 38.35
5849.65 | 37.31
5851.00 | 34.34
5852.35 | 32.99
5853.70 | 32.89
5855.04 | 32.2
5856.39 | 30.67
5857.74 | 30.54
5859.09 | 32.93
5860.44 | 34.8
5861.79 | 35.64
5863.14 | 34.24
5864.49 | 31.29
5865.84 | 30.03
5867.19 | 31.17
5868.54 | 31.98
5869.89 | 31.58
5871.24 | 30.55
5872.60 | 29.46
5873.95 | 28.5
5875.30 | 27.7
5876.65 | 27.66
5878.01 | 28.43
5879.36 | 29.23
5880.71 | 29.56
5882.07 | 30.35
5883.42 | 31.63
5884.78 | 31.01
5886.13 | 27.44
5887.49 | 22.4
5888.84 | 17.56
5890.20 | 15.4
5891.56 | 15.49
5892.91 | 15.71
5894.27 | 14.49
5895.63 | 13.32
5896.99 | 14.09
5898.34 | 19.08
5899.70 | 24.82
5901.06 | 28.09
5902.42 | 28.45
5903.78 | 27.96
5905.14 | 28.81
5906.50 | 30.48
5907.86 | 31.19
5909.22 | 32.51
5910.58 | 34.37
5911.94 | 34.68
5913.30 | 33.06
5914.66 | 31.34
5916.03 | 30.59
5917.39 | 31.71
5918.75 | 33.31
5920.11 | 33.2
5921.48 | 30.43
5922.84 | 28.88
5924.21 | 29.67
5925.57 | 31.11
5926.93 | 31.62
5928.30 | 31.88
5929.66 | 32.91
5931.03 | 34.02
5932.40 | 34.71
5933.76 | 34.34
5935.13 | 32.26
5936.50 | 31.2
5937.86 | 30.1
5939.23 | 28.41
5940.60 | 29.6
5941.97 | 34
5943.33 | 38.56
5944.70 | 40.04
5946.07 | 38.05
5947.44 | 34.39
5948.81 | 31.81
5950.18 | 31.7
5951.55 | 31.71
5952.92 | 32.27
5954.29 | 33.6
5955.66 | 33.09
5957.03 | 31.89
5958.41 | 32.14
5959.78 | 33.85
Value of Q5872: 3.2 angstrom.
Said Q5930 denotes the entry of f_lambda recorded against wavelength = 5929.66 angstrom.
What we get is 32.91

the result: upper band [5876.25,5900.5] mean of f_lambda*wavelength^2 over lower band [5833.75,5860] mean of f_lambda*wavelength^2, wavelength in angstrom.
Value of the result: 0.67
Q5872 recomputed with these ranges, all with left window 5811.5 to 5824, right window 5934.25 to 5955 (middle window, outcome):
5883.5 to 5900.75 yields 7.5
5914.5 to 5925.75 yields 1.0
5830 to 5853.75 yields 1.2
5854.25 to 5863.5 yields 0.8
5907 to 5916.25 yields 0.5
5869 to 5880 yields 2.0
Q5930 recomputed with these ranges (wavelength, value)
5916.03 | 30.59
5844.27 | 33.53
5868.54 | 31.98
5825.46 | 32.2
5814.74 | 41.63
